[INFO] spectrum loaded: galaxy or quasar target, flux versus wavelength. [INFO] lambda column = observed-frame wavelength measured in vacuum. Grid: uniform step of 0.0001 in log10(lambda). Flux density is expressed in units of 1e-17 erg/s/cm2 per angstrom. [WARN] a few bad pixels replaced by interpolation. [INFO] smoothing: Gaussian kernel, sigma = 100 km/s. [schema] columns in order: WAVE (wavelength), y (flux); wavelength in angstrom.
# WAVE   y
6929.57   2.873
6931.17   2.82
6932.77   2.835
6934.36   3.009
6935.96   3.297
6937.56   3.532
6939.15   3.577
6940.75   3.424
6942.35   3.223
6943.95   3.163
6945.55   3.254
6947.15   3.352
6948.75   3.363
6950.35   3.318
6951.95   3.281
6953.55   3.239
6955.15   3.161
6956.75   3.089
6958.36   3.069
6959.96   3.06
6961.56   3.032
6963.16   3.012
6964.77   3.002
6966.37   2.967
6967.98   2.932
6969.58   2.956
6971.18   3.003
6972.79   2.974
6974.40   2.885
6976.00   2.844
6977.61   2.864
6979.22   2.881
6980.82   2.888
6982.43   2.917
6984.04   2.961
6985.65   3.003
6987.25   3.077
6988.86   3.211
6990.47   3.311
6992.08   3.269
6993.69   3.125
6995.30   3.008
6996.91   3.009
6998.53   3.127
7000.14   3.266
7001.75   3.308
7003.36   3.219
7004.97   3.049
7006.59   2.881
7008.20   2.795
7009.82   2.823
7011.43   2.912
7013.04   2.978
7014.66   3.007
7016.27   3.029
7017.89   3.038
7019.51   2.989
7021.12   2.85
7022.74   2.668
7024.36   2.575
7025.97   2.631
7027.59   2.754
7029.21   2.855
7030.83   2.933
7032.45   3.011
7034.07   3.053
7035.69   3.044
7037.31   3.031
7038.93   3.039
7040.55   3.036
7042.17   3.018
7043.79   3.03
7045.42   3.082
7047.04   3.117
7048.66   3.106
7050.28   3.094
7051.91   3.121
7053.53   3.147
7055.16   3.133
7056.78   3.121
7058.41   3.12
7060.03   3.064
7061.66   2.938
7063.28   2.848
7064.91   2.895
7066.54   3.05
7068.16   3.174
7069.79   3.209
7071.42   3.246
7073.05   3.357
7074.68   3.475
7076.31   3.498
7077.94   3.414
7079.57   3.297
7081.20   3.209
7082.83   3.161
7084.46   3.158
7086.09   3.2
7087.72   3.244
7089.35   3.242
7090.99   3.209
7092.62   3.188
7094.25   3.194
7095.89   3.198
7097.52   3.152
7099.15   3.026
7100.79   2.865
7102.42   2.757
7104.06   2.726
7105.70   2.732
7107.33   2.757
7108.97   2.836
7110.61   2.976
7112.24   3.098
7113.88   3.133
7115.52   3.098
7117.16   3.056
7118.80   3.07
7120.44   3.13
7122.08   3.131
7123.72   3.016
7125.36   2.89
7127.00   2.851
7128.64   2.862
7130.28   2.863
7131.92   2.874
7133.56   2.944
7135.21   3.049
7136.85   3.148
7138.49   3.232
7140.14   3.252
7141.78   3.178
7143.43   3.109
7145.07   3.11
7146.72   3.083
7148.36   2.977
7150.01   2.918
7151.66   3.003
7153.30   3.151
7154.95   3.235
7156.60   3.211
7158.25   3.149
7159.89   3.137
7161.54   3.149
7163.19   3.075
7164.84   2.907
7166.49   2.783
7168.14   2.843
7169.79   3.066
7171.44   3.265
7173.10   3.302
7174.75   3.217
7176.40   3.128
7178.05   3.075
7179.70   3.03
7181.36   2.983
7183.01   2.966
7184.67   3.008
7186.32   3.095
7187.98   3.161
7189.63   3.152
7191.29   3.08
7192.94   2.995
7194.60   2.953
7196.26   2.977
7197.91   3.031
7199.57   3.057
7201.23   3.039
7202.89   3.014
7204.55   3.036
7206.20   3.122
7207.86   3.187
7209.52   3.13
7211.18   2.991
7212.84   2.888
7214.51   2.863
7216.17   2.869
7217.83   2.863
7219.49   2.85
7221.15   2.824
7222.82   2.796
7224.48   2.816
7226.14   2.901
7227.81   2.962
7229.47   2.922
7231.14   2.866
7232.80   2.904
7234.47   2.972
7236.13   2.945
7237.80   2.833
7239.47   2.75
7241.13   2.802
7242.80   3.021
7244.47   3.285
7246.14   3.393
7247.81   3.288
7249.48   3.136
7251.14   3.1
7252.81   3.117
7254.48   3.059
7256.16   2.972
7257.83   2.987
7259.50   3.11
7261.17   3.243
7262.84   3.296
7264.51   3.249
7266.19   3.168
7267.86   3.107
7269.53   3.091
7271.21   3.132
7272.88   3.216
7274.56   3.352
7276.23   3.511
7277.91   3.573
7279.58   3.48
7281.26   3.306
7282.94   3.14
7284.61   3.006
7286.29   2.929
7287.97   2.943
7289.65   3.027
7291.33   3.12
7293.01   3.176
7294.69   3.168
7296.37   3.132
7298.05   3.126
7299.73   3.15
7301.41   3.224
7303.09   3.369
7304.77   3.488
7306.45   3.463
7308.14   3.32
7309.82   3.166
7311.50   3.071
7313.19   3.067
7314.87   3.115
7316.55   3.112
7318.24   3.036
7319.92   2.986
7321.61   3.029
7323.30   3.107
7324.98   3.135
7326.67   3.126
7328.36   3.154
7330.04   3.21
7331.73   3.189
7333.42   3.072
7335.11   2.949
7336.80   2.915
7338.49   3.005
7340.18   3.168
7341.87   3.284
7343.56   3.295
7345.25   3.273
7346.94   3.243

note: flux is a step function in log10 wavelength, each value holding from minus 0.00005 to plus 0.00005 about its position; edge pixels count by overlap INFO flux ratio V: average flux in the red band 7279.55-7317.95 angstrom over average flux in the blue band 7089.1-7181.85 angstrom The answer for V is 1.0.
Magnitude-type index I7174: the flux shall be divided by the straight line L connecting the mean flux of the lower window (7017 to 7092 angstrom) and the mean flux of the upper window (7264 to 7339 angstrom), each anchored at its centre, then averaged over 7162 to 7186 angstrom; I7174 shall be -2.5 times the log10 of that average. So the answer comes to 0.02 mag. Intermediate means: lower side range 3.08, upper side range 3.16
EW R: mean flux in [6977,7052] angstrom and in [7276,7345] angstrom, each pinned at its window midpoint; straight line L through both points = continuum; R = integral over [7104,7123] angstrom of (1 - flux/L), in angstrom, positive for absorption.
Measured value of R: 0.4 angstrom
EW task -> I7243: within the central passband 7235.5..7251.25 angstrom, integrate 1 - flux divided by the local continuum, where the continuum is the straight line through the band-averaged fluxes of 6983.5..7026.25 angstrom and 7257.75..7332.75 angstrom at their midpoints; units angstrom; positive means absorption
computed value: 0.48 angstrom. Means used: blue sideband 3.01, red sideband 3.18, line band 3.05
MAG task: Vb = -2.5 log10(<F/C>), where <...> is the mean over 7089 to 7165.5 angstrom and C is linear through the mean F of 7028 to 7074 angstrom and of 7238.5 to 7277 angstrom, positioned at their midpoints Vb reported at 0.02 mag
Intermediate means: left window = 3.07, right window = 3.15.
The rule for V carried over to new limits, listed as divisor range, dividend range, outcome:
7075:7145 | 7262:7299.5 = 1.04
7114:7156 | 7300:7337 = 1.03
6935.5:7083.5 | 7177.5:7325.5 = 1.00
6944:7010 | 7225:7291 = 1.01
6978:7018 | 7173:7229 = 0.99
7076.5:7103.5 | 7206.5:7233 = 0.92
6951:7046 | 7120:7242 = 1.00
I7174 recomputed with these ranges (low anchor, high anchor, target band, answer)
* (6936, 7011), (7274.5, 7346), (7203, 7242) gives 0.08 mag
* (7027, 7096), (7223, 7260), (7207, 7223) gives 0.03 mag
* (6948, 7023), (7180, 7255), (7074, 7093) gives -0.09 mag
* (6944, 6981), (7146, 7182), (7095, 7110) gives 0.06 mag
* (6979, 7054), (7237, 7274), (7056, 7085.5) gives -0.05 mag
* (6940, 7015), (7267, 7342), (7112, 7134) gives 0.04 mag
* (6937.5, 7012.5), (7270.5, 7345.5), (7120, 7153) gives 0.04 mag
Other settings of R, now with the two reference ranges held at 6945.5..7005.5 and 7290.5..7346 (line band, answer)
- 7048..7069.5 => 0.3 angstrom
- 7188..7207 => 0.5 angstrom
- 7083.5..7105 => 0.2 angstrom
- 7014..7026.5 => 1.0 angstrom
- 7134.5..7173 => 0.4 angstrom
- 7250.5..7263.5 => 0.2 angstrom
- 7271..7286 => -0.7 angstrom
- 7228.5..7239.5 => 0.9 angstrom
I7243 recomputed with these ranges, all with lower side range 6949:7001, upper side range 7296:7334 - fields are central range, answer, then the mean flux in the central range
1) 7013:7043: 1.5 angstrom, 2.92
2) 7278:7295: 0.1 angstrom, 3.15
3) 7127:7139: 0.5 angstrom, 2.98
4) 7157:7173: 0.3 angstrom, 3.06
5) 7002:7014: 0.4 angstrom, 2.97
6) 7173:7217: 1.2 angstrom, 3.05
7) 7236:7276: 0.4 angstrom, 3.12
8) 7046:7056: -0.1 angstrom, 3.12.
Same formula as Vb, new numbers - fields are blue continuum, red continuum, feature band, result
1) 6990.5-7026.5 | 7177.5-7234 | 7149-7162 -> -0.05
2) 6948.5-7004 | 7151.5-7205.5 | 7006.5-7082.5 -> 0.01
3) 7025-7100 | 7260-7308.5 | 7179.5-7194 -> 0.04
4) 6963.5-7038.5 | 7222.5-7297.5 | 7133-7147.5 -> -0.03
